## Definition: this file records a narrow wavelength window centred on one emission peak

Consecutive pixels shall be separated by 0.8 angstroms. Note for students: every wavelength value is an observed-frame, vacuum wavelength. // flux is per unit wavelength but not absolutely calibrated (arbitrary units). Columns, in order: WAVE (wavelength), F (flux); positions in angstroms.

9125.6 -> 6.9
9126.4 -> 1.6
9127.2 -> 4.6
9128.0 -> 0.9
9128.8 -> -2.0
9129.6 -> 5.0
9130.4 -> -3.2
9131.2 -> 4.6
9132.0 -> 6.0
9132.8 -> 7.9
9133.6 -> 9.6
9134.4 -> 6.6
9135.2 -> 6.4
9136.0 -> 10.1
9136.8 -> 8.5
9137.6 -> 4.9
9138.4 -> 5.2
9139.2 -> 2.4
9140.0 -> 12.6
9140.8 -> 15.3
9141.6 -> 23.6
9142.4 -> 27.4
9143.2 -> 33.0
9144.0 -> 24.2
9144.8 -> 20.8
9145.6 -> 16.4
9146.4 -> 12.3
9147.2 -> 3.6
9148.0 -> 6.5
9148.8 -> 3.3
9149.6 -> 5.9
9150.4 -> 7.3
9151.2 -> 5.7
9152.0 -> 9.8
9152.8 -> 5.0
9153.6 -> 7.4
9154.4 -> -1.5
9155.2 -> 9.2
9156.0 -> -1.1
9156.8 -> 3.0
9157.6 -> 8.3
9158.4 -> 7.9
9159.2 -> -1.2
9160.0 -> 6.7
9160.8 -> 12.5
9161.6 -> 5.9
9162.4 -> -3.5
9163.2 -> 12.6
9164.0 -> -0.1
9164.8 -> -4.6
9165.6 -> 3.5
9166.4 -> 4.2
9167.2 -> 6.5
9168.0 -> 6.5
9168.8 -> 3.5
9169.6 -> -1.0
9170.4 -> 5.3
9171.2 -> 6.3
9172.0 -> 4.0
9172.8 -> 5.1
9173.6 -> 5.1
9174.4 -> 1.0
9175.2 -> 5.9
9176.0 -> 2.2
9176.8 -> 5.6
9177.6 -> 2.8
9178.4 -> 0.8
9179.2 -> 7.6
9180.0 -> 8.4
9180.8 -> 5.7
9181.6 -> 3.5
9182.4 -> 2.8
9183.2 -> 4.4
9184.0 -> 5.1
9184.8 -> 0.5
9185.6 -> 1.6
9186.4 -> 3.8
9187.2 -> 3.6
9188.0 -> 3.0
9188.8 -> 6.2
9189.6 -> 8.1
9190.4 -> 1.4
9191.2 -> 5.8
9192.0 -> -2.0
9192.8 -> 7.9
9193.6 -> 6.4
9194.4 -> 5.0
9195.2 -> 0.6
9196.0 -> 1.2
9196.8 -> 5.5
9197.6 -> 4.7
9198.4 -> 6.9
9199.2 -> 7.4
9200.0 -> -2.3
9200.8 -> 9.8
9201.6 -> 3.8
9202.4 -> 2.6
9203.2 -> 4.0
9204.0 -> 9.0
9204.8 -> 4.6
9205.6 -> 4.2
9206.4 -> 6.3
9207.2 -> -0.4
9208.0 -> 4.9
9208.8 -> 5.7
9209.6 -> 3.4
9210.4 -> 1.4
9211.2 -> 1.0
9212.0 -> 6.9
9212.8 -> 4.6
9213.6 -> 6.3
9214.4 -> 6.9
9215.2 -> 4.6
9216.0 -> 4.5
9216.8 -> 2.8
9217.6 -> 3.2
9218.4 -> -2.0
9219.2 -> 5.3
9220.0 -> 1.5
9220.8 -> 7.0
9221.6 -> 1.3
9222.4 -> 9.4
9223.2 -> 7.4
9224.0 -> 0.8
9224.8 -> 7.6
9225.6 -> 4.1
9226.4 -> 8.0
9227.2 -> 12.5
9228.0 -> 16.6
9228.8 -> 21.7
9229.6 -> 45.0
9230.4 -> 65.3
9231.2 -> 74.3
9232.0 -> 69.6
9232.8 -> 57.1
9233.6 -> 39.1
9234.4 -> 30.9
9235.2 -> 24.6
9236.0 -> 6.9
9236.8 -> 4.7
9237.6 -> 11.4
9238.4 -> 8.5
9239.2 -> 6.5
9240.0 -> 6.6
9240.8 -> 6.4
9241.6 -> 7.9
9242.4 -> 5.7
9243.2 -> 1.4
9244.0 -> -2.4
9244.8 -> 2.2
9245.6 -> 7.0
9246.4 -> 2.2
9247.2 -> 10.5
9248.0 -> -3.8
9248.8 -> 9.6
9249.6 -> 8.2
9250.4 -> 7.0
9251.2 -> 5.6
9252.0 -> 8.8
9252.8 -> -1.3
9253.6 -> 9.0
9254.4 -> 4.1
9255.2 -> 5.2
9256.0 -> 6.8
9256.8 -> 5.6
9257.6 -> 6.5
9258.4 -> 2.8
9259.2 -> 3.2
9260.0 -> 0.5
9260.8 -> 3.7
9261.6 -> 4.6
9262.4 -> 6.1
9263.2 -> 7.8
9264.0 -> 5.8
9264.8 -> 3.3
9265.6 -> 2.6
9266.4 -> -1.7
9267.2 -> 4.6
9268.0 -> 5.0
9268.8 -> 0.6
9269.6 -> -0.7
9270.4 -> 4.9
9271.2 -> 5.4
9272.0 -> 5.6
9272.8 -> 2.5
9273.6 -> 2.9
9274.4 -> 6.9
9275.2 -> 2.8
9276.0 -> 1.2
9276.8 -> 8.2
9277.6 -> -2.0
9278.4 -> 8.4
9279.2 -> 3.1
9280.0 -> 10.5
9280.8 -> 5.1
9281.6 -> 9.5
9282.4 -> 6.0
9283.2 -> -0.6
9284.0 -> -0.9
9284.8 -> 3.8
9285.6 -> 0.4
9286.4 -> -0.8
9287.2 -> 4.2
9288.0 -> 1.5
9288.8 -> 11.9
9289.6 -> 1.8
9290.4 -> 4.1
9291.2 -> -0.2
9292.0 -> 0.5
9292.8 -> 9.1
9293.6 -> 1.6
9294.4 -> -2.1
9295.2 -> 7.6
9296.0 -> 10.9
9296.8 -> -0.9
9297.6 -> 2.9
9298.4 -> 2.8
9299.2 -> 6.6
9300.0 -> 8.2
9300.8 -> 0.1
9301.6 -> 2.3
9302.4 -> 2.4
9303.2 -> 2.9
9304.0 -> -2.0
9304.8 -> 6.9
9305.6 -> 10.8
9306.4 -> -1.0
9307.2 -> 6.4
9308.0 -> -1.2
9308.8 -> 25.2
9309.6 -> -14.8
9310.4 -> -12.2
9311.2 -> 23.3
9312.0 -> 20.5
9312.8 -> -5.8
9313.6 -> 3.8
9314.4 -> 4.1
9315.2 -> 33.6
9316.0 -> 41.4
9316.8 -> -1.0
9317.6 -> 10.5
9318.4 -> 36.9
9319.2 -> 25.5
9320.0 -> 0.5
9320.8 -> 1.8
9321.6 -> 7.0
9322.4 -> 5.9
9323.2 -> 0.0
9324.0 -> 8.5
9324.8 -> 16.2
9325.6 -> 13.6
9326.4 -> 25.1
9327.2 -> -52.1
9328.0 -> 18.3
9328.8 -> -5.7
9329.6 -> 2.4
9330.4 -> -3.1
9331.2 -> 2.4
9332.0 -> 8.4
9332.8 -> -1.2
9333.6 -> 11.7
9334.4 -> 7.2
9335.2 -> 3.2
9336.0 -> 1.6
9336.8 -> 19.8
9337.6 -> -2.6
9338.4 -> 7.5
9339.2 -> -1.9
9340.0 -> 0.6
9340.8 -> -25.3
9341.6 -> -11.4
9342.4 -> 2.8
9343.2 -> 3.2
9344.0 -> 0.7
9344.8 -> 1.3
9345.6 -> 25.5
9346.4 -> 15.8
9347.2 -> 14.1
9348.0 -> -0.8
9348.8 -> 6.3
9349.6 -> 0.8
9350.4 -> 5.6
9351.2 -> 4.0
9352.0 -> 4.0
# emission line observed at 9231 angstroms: [O III] 5007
